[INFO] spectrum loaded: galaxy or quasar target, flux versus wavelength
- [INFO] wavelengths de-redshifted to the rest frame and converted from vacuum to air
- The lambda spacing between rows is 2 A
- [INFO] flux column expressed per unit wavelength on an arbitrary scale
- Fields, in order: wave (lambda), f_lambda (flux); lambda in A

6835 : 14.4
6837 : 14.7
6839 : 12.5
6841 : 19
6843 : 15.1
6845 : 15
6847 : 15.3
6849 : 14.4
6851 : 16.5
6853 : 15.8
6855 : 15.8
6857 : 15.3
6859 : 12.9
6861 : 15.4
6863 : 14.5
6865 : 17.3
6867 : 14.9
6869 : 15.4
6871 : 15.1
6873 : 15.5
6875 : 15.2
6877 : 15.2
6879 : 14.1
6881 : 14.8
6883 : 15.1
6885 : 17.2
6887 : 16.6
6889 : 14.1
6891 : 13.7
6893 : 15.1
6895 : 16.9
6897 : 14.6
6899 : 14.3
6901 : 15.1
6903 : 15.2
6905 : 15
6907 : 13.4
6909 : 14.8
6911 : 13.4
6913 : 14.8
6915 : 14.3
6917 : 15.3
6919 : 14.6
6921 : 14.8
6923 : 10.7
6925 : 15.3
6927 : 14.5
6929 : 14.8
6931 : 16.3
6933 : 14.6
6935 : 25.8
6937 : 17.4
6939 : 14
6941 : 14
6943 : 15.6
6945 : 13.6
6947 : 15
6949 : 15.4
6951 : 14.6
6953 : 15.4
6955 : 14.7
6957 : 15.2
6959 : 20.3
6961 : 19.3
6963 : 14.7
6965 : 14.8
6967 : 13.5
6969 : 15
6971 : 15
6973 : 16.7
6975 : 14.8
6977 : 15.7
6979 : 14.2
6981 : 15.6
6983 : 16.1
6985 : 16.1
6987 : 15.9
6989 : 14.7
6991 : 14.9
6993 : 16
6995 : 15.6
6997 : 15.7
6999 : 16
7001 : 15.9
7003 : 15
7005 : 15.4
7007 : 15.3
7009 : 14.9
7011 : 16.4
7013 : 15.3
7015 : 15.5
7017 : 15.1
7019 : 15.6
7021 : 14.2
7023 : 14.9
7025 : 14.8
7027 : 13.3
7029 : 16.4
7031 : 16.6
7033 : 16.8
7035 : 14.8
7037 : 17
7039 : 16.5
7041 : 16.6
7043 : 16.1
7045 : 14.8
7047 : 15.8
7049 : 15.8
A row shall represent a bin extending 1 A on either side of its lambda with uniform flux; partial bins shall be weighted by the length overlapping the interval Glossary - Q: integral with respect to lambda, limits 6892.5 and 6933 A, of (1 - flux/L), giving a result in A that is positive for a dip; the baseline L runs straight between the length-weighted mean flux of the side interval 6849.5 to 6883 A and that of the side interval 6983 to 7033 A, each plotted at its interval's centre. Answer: 1.7 A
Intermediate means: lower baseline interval 15.2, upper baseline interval 15.4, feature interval 14.7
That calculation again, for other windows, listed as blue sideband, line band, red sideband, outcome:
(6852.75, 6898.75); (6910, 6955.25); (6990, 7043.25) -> 0.5 A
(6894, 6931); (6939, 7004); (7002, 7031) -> -2.2 A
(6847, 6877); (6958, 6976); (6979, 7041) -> -0.6 A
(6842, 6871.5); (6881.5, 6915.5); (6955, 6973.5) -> 1.3 A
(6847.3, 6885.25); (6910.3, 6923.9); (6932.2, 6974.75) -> 1.4 A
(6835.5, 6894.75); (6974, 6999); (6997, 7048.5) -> 0.0 A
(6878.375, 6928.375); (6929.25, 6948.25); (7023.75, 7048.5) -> -1.5 A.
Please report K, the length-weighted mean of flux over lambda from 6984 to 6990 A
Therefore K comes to 15.6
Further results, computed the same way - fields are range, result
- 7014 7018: 15.3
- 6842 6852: 15.3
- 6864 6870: 15.9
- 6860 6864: 14.9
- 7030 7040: 16.3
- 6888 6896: 14.9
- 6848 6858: 15.6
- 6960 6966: 16.3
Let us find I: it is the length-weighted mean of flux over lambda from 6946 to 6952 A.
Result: 15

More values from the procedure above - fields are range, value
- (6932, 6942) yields 17.2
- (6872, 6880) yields 15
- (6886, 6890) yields 15.4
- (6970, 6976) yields 15.5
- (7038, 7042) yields 16.6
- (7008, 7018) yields 15.4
